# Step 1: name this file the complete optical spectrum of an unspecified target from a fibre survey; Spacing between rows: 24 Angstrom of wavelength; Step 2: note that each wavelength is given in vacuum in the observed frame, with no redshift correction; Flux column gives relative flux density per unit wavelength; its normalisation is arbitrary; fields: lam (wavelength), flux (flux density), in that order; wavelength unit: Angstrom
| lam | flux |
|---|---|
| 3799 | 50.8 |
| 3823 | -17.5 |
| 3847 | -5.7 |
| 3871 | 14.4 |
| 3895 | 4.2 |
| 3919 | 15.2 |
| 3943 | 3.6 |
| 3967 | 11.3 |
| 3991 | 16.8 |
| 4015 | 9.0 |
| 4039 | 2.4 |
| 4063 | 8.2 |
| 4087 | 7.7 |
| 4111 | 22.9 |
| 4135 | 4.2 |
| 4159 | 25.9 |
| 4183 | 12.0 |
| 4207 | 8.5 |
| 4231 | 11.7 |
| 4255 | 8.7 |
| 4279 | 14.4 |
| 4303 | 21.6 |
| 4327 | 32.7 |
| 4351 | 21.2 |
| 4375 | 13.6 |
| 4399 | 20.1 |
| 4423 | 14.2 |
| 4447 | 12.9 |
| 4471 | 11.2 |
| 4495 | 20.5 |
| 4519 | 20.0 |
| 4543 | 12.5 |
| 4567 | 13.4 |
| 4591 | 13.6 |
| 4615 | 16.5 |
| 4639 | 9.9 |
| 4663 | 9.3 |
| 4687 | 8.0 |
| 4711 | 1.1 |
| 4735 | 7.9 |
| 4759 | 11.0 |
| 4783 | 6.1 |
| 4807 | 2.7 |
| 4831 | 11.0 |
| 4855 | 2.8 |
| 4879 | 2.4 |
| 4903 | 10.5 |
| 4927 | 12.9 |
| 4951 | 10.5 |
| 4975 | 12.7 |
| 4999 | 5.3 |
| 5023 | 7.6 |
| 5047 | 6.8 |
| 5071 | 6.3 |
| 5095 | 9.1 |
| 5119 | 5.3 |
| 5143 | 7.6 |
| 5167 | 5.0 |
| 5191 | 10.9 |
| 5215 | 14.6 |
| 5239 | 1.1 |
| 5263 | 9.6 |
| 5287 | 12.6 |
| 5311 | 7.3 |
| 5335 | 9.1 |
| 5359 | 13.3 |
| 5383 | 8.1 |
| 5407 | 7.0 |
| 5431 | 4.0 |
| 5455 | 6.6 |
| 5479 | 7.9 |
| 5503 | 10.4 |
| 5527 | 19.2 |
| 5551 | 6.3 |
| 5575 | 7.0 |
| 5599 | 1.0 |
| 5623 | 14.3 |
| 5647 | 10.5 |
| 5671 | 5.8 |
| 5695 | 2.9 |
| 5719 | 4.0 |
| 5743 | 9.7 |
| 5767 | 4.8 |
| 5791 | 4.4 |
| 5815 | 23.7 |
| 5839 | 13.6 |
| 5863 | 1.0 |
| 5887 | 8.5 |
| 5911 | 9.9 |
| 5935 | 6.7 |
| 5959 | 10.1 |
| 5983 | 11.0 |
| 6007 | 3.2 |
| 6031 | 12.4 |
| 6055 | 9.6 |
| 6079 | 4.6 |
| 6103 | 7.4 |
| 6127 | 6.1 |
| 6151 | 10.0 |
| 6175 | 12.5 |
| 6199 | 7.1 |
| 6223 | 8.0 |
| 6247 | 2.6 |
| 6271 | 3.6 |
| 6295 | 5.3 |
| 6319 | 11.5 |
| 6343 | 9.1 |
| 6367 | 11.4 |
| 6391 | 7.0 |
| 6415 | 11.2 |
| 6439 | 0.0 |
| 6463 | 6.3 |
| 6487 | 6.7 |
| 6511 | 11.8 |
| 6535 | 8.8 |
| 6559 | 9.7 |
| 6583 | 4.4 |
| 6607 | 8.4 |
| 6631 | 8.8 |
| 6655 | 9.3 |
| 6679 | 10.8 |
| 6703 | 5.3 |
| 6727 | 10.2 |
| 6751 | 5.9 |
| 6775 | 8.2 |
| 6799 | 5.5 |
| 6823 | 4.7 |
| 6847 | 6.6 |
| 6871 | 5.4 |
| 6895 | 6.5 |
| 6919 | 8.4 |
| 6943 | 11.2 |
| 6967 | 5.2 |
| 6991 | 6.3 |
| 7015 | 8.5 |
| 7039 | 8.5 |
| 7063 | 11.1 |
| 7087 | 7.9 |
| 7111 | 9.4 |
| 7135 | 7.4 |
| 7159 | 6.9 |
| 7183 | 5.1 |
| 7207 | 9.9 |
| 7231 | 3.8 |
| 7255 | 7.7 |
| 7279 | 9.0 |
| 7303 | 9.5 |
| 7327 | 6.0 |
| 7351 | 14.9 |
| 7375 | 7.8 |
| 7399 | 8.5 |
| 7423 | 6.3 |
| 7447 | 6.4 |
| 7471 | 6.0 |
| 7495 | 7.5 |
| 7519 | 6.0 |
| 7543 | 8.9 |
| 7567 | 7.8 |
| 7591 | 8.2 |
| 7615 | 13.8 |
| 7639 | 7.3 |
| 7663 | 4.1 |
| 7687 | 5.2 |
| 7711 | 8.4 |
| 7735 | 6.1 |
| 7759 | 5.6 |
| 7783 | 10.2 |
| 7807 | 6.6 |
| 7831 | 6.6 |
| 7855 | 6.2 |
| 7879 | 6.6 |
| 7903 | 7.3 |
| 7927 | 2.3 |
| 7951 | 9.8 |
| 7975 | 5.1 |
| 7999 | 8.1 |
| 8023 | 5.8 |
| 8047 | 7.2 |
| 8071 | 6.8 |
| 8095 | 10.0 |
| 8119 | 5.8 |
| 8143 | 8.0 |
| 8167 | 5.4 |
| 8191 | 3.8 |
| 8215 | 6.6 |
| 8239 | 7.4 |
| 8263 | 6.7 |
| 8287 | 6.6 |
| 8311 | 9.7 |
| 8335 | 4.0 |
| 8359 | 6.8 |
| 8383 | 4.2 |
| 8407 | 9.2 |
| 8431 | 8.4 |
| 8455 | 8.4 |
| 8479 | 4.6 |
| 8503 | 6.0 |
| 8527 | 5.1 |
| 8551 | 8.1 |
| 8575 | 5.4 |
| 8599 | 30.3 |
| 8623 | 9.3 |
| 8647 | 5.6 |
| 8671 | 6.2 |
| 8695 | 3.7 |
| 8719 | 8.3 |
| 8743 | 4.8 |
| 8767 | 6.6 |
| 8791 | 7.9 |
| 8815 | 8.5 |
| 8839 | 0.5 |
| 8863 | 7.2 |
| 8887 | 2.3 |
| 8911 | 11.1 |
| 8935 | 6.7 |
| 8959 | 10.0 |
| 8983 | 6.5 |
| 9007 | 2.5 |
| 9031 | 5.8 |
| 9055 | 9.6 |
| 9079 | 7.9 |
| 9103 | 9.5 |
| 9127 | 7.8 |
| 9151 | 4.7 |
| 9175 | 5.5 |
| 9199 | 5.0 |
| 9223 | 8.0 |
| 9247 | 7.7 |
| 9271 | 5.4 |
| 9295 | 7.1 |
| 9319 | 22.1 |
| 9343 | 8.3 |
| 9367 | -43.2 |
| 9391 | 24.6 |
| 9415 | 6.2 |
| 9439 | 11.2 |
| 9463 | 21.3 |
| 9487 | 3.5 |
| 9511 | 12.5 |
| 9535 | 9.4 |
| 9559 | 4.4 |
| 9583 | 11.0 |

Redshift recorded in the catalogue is 1.30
